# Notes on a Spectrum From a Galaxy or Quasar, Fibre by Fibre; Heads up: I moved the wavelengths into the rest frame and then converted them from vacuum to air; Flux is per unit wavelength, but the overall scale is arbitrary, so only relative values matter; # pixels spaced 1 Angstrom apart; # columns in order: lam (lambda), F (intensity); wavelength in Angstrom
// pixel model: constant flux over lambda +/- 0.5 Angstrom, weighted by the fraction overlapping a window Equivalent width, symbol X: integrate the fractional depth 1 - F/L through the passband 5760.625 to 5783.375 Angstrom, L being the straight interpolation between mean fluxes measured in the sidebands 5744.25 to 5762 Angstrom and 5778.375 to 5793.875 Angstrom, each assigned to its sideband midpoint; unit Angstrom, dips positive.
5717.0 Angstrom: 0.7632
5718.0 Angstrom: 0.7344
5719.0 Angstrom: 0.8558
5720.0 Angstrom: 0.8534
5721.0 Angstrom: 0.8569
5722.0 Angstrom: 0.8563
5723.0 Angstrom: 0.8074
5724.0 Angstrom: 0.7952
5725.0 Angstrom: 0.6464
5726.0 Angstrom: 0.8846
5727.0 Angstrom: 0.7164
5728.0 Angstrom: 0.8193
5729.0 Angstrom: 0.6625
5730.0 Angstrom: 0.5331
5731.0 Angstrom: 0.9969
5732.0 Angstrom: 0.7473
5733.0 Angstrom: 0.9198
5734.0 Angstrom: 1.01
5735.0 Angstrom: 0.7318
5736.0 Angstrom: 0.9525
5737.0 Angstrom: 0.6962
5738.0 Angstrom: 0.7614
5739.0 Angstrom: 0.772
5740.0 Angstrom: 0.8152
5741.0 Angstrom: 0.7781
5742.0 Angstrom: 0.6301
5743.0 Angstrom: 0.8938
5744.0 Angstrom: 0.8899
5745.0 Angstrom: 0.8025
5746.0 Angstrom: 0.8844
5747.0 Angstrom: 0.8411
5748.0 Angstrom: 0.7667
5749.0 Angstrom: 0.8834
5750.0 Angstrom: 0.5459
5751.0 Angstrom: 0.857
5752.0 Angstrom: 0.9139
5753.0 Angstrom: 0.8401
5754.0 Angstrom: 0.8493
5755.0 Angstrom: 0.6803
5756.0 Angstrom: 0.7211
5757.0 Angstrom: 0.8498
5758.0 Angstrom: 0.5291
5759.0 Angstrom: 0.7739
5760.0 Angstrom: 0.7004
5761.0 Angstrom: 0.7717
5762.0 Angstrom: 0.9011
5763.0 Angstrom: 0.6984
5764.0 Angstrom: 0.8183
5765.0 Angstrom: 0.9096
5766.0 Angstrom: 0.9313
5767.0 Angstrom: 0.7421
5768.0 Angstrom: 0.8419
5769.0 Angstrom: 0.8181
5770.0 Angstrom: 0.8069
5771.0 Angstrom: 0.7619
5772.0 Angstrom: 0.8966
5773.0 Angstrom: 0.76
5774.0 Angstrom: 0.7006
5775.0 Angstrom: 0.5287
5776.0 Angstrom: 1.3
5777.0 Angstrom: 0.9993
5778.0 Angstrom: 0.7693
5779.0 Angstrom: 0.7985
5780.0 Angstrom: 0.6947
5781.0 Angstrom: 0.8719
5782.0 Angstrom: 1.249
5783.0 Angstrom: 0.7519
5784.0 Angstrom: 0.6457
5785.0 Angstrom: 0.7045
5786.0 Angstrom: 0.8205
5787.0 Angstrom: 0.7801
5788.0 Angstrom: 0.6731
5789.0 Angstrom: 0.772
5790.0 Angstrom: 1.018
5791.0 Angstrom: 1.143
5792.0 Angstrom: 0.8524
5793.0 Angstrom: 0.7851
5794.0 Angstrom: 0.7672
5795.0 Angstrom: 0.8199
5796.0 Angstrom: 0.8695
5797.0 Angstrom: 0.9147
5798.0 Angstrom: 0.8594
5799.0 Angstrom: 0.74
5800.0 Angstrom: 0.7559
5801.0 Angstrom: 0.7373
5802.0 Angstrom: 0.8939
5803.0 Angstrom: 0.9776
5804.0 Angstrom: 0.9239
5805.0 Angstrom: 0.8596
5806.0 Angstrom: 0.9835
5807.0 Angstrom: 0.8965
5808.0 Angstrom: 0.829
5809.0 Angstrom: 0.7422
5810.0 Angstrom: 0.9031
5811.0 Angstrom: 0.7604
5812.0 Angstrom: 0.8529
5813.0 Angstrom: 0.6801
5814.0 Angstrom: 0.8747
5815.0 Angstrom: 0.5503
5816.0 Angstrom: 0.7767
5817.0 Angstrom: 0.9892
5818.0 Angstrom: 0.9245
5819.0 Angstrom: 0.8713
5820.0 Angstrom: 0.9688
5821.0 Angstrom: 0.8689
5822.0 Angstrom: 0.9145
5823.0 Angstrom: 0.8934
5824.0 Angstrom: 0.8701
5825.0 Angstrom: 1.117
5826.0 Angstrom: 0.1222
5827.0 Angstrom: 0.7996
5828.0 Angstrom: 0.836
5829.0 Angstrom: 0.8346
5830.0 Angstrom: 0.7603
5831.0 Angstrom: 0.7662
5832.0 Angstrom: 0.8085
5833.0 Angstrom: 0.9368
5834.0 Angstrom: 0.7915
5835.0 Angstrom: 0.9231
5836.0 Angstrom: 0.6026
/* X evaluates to -0.8 Angstrom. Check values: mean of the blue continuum 0.782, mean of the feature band 0.841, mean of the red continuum 0.835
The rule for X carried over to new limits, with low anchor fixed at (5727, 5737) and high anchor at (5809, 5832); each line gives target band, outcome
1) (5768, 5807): -1.5 Angstrom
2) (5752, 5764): 0.7 Angstrom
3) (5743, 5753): -0.2 Angstrom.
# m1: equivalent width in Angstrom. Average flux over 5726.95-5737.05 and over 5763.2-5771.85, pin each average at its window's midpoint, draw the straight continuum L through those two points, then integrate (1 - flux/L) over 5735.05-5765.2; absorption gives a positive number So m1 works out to 1.0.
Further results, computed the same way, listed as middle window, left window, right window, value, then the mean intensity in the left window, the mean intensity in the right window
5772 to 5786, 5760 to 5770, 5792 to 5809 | 0.0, 0.819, 0.848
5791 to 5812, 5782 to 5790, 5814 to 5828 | -1.3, 0.785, 0.823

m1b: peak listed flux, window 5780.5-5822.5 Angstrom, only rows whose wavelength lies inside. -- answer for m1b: 1.249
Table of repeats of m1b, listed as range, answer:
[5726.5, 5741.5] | 1.01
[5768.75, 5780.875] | 1.3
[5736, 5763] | 0.9525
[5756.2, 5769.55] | 0.9313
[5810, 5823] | 0.9892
